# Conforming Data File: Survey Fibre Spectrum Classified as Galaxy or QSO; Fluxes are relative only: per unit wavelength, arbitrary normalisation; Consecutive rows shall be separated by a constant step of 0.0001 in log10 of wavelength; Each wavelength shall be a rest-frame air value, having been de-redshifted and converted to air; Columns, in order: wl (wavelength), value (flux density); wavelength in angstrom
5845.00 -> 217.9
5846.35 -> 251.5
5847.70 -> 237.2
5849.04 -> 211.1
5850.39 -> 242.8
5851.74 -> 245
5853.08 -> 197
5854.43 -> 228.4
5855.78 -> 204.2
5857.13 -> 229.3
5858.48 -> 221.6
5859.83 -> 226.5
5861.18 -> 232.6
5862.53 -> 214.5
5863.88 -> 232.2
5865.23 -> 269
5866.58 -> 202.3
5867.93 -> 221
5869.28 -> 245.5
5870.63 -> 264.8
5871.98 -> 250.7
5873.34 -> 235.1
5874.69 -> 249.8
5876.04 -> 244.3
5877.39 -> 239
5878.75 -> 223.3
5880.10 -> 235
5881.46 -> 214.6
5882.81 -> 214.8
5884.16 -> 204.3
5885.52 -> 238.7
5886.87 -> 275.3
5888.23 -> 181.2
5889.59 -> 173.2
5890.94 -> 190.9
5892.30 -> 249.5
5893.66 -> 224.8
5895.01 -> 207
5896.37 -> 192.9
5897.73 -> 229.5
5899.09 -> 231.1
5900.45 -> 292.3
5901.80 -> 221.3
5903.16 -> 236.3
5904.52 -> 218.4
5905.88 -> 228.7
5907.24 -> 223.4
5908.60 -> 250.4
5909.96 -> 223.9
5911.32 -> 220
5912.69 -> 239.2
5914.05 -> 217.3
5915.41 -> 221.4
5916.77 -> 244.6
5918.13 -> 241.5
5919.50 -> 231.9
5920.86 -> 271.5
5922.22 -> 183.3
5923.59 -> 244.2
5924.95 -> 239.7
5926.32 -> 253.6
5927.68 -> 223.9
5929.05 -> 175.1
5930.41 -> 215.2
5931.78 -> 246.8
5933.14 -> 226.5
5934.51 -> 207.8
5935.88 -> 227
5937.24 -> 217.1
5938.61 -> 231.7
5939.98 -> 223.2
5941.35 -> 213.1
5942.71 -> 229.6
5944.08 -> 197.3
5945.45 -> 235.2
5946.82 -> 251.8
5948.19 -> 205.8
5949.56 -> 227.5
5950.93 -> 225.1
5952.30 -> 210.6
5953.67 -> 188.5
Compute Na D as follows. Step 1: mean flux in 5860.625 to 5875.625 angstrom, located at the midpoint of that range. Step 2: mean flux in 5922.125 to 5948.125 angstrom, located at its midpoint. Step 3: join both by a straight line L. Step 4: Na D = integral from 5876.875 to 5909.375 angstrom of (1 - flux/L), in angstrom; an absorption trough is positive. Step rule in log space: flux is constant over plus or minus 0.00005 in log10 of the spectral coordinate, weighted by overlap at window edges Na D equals 1.1 angstrom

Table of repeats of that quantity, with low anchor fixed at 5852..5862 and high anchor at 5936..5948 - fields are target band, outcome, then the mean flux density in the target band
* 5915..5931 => -0.4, 229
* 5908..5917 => -0.3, 230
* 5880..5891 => 0.4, 214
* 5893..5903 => -0.3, 229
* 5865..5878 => -1.2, 241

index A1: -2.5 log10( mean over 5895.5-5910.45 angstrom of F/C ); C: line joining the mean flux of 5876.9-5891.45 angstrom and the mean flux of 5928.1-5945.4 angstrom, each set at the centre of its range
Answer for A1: -0.07 mag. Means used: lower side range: 217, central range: 231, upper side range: 218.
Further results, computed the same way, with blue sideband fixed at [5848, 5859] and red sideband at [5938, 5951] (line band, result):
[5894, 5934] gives -0.03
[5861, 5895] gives -0.03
